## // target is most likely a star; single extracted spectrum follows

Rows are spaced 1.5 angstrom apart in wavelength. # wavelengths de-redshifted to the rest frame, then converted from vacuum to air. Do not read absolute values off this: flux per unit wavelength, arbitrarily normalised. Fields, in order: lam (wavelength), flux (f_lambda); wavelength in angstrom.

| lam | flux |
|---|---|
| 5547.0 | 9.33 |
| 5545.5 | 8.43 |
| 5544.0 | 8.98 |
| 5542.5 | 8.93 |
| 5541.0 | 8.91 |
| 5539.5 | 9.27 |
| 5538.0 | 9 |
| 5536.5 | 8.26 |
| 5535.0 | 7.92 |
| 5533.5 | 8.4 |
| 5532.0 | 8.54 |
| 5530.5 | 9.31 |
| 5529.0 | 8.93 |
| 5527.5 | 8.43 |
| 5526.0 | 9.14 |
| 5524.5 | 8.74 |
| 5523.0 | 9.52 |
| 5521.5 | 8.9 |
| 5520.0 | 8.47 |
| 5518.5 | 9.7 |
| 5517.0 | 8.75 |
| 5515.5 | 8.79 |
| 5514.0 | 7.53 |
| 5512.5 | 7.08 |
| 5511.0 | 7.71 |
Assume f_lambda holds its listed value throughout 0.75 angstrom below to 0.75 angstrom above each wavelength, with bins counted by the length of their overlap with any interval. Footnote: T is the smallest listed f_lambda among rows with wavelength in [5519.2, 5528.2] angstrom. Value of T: 8.43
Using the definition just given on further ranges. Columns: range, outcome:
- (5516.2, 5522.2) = 8.47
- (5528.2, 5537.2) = 7.92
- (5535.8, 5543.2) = 8.26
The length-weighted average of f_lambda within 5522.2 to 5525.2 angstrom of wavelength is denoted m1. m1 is 9.13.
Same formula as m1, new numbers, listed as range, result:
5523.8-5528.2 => 8.77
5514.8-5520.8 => 8.93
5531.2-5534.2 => 8.49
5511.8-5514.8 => 7.33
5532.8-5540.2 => 8.57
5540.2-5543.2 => 8.93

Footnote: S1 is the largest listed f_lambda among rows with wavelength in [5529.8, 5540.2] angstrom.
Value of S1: 9.31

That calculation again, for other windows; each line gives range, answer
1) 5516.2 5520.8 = 9.7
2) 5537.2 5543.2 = 9.27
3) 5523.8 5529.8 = 9.14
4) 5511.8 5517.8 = 8.79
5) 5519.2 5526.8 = 9.52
